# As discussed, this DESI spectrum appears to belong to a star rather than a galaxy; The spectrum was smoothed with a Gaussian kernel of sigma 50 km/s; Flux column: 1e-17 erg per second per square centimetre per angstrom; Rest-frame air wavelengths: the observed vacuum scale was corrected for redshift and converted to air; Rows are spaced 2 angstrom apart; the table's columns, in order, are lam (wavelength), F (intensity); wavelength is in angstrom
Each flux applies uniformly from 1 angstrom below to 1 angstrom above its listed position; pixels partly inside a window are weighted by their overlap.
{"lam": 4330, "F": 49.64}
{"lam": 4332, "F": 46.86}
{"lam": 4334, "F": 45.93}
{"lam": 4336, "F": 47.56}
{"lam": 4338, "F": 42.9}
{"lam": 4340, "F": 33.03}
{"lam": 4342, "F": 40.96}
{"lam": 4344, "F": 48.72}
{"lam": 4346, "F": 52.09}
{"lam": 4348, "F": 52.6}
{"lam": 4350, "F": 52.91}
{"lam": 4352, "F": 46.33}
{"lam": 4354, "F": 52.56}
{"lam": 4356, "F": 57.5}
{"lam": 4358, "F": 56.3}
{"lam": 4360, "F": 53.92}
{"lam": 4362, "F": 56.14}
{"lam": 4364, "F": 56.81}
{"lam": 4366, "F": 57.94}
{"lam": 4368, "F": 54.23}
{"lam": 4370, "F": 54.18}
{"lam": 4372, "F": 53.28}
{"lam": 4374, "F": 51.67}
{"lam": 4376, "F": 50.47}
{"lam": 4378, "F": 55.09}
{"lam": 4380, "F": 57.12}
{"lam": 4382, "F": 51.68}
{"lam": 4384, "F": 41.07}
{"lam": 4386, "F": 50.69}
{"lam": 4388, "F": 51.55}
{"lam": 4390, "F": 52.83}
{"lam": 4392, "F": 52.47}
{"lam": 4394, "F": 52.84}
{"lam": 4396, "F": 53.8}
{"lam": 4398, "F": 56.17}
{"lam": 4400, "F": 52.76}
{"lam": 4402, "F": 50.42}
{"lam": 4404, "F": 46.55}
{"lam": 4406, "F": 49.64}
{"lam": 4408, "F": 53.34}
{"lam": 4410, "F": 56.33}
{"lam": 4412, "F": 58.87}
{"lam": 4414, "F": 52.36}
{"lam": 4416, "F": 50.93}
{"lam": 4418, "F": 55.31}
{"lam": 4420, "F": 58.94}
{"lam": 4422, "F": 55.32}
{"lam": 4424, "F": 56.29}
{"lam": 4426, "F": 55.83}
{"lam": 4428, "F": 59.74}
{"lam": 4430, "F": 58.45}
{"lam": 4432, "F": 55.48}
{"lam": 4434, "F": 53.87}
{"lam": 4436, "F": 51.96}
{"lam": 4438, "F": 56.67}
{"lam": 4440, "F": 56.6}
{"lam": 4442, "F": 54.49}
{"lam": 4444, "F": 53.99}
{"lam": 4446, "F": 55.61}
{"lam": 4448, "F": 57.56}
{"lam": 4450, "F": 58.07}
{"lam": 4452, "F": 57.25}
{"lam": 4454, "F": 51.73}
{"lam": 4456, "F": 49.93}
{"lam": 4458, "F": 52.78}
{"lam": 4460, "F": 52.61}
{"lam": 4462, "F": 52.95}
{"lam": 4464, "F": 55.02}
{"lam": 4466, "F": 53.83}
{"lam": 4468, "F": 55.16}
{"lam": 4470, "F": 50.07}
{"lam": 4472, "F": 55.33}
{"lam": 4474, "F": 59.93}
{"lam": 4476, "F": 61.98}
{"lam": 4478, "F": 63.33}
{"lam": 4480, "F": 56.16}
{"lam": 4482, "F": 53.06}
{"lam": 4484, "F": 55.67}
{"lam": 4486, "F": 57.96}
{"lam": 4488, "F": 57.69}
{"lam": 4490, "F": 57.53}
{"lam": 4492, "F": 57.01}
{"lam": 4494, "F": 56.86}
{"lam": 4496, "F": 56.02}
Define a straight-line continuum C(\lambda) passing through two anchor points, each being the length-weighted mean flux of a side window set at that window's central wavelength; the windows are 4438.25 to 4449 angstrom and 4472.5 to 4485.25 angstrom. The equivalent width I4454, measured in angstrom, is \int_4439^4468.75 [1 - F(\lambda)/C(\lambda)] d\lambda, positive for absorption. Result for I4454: 1.0 angstrom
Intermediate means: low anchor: 55.7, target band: 54.5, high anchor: 58.2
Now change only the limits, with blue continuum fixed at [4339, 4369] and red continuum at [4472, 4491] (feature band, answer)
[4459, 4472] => 0.9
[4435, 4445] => 0.2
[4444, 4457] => 0.3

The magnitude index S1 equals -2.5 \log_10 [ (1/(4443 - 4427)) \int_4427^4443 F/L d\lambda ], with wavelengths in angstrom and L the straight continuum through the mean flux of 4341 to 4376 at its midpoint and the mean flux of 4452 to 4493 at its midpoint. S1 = -0.03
